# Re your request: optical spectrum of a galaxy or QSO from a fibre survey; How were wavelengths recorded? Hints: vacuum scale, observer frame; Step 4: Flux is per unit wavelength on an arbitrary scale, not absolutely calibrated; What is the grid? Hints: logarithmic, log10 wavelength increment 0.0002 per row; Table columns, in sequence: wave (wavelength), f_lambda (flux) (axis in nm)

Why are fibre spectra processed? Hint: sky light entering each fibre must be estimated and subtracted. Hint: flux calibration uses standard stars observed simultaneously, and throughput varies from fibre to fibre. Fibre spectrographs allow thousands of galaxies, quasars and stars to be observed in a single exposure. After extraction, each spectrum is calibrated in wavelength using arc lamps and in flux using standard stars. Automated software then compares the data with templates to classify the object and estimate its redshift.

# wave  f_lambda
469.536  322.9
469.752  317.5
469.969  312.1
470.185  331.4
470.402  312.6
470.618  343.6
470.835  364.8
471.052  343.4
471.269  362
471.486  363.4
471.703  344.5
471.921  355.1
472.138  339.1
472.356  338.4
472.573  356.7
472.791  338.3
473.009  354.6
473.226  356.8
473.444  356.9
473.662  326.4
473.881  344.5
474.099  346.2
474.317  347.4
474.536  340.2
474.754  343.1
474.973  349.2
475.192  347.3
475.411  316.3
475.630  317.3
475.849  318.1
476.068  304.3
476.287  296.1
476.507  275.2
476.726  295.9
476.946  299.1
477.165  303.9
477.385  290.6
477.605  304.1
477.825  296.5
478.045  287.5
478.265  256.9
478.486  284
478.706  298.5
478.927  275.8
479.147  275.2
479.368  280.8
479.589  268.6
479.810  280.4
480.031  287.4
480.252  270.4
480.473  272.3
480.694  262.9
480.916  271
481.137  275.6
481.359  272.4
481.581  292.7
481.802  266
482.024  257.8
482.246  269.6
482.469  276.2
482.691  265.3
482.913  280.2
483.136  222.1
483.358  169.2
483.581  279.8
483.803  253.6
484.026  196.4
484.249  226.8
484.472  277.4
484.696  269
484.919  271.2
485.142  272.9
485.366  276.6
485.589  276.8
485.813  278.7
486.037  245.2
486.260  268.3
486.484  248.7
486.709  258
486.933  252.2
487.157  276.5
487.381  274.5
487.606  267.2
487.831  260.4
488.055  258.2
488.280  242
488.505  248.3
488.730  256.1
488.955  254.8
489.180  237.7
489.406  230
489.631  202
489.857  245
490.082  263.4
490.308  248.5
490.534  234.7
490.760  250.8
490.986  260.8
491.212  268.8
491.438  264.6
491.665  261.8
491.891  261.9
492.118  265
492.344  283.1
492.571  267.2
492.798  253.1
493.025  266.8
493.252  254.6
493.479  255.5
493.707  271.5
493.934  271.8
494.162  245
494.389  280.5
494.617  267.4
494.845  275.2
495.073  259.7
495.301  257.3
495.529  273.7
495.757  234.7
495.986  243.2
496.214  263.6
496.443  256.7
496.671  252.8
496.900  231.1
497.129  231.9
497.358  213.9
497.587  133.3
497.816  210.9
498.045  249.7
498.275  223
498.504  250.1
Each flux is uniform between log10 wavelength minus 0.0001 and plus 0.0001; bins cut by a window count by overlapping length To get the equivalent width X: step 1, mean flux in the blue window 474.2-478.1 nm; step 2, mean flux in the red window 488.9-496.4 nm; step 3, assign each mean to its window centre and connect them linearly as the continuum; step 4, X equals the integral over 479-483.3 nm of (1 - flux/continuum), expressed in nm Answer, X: 0.39 nm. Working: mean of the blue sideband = 313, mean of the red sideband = 257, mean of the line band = 270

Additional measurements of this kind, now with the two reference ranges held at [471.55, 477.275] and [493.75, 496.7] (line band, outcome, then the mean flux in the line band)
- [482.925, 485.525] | 0.429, 249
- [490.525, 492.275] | 0.083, 261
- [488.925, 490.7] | 0.254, 239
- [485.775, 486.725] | 0.107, 258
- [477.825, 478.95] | 0.125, 282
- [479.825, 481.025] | 0.145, 273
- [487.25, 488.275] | 0.083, 263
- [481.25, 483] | 0.188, 272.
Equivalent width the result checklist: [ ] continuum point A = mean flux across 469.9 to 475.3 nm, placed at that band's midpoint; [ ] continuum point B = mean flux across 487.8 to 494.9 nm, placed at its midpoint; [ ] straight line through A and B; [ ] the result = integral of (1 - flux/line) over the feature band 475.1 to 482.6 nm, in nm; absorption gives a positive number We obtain 0.694 nm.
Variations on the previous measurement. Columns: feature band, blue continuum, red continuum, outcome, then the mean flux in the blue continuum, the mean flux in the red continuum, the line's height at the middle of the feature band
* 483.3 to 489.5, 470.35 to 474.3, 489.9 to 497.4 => 0.702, 348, 258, 288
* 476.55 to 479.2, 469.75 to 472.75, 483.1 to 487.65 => 0.113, 342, 256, 302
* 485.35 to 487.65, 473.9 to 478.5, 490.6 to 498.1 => 0.106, 312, 253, 278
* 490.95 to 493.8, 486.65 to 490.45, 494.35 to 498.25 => -0.203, 251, 242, 247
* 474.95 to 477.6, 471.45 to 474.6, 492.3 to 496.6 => 0.208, 347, 262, 334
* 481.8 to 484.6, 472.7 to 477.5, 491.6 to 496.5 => 0.468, 326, 262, 299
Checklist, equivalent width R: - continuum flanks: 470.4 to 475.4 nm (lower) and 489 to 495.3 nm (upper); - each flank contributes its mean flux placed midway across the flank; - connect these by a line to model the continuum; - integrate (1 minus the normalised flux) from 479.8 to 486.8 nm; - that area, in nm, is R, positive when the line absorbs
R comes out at 0.85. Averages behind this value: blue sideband 347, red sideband 257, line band 262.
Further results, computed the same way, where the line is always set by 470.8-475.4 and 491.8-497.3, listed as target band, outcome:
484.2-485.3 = 0.12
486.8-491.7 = 0.49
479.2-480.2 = 0.13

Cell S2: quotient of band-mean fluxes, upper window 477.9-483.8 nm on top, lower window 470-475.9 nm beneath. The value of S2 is 0.79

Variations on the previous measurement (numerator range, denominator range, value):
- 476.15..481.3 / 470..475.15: 0.82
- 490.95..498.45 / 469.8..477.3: 0.76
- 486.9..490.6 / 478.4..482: 0.90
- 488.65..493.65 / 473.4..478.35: 0.81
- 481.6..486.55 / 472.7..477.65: 0.79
